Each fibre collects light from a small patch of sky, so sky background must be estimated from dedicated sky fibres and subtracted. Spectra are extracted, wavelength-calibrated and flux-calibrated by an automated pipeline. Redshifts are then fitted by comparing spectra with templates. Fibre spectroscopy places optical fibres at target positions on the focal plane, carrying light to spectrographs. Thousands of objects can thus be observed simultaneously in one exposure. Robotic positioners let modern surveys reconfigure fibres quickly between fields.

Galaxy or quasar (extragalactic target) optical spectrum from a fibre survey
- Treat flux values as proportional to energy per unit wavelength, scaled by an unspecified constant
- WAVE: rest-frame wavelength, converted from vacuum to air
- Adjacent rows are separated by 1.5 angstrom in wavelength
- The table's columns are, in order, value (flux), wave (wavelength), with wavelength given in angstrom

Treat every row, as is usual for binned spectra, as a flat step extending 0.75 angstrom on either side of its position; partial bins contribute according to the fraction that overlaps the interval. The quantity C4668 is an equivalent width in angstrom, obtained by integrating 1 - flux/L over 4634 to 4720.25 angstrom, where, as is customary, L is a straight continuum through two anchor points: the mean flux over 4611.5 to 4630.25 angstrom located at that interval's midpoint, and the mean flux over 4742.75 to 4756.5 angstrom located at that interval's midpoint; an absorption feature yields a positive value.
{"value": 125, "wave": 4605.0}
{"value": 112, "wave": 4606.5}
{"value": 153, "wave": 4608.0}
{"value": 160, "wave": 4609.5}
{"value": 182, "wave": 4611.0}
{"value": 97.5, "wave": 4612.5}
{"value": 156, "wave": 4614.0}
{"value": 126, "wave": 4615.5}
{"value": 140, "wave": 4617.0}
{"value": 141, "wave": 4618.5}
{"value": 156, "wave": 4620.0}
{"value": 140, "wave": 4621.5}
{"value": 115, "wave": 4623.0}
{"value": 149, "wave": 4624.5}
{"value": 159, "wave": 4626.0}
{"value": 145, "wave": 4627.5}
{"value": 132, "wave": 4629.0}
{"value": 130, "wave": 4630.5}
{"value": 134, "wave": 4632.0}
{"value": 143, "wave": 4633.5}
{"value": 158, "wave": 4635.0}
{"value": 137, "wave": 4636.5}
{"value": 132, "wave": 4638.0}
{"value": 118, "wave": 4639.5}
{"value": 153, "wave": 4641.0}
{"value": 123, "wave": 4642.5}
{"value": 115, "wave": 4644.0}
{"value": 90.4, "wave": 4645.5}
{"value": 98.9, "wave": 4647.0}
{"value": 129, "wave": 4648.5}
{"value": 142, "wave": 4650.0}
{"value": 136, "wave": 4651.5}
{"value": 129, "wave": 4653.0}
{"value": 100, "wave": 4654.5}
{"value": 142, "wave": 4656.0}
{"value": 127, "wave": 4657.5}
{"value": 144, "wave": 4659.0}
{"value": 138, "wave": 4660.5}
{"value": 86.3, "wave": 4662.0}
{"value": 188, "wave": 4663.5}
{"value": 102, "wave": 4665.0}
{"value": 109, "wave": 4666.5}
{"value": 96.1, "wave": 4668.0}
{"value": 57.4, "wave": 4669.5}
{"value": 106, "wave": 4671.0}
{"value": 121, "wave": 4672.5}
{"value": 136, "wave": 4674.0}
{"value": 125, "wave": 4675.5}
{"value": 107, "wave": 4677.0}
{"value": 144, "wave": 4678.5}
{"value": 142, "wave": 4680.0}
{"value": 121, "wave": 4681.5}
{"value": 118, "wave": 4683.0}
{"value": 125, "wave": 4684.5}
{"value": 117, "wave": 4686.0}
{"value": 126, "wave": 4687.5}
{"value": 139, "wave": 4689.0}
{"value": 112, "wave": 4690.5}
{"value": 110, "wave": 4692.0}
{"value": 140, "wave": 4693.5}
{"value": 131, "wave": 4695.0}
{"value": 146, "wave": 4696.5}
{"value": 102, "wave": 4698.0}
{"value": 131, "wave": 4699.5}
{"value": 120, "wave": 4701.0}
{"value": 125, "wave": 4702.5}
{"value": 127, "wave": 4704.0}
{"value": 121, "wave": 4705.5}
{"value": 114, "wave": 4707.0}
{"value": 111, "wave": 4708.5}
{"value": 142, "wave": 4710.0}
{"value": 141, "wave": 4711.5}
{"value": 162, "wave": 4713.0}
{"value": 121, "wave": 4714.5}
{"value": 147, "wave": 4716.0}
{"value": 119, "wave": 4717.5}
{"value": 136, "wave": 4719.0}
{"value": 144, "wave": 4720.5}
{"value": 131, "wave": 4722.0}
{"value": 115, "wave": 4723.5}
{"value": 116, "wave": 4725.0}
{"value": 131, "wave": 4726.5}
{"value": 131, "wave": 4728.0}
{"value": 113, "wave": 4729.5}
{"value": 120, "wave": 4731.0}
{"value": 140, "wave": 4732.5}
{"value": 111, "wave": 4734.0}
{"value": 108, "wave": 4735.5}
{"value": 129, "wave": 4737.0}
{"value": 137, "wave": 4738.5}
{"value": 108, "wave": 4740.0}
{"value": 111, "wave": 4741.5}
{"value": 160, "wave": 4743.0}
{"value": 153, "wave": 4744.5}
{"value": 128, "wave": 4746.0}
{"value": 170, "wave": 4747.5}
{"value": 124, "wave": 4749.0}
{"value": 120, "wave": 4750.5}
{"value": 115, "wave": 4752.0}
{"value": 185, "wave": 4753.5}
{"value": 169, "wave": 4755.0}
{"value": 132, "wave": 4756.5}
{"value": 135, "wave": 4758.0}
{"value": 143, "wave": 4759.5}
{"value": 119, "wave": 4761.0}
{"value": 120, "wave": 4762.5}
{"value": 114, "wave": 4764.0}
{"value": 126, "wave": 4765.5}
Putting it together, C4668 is 9.92 angstrom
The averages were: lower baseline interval 138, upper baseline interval 146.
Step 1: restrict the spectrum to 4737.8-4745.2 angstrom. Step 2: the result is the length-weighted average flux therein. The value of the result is 134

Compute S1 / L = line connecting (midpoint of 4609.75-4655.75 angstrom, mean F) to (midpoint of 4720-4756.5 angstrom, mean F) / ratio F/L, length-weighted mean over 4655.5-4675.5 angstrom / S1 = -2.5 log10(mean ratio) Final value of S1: 0.12 mag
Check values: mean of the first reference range 134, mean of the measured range 119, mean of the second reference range 132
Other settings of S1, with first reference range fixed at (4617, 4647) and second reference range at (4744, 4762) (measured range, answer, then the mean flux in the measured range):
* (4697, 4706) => 0.14 mag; 122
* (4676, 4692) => 0.11 mag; 124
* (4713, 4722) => 0.03 mag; 136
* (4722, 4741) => 0.15 mag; 122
